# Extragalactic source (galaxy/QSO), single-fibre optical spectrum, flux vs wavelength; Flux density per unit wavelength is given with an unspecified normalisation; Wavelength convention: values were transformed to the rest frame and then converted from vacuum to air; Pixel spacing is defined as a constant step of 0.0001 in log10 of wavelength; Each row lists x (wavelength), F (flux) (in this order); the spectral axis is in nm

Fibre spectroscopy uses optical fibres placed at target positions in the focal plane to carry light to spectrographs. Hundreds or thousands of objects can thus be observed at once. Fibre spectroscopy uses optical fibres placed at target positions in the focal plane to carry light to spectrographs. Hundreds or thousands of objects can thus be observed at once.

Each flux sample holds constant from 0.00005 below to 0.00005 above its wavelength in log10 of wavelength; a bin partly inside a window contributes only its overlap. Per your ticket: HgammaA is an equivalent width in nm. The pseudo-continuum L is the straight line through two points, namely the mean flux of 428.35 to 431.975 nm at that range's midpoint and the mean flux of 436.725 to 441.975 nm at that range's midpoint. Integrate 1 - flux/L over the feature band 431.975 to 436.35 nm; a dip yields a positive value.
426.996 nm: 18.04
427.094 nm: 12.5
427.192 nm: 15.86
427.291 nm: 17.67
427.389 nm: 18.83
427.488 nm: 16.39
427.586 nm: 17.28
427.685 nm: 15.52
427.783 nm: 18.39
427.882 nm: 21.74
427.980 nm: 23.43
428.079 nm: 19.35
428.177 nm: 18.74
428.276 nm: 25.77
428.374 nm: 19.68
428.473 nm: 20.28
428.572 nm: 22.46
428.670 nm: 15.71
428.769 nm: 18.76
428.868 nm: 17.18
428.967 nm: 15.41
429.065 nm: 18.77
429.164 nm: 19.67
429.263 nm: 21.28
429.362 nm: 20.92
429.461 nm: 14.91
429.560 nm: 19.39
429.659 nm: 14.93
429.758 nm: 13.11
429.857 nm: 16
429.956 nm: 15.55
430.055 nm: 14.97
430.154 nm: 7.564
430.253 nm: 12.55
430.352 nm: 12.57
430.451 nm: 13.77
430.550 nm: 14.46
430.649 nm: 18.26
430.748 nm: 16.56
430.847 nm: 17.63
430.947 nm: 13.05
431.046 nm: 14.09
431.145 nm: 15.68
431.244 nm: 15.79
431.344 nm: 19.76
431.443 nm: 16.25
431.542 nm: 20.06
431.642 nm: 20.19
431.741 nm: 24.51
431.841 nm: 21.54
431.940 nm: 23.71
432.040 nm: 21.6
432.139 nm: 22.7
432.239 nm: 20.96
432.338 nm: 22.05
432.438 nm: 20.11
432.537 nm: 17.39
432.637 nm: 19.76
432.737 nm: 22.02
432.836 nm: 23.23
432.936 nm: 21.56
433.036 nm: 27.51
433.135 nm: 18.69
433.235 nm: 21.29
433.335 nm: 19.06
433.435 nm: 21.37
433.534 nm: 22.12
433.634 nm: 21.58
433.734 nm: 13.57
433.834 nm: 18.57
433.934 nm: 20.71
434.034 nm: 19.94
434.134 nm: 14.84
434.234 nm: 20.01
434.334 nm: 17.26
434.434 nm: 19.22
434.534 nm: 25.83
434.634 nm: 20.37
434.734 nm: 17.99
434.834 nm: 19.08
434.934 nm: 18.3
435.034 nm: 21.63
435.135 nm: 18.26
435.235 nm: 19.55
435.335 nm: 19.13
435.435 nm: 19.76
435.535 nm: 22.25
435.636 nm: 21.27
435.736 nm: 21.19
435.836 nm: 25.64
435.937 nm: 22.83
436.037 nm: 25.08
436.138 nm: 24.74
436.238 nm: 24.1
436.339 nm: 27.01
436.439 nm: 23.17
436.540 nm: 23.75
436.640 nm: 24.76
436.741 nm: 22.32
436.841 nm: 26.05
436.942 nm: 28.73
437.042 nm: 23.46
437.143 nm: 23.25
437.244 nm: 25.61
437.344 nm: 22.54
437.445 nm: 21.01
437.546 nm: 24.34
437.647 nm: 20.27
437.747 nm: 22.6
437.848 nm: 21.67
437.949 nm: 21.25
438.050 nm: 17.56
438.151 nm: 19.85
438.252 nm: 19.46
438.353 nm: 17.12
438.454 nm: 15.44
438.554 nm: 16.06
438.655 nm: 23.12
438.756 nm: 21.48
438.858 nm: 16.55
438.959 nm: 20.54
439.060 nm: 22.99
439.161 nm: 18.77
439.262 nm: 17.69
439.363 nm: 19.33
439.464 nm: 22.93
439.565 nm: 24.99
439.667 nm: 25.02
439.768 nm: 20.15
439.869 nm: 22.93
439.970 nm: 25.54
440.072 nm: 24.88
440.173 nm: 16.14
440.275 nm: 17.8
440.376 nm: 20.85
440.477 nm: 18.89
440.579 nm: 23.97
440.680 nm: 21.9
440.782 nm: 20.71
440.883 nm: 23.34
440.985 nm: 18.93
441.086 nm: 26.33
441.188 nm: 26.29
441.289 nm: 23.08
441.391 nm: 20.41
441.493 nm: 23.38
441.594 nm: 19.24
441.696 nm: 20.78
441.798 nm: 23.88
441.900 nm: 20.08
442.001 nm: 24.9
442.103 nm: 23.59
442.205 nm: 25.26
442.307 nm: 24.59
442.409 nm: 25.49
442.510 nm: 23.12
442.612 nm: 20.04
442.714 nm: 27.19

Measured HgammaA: -0.41 nm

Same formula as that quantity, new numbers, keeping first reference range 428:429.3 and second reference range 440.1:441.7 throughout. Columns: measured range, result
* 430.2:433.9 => 0.19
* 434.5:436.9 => -0.19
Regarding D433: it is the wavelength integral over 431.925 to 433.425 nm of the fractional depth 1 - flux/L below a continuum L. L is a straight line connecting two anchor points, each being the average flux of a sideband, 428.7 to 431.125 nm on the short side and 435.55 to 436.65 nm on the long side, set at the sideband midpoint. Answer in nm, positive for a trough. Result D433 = -0.15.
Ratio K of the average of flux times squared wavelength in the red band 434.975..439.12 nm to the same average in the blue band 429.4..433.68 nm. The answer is 1.2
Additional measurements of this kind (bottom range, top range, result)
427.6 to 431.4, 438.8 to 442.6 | 1.35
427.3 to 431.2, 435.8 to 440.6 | 1.33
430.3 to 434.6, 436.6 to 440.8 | 1.14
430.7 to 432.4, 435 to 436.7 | 1.20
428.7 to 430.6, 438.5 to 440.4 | 1.38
